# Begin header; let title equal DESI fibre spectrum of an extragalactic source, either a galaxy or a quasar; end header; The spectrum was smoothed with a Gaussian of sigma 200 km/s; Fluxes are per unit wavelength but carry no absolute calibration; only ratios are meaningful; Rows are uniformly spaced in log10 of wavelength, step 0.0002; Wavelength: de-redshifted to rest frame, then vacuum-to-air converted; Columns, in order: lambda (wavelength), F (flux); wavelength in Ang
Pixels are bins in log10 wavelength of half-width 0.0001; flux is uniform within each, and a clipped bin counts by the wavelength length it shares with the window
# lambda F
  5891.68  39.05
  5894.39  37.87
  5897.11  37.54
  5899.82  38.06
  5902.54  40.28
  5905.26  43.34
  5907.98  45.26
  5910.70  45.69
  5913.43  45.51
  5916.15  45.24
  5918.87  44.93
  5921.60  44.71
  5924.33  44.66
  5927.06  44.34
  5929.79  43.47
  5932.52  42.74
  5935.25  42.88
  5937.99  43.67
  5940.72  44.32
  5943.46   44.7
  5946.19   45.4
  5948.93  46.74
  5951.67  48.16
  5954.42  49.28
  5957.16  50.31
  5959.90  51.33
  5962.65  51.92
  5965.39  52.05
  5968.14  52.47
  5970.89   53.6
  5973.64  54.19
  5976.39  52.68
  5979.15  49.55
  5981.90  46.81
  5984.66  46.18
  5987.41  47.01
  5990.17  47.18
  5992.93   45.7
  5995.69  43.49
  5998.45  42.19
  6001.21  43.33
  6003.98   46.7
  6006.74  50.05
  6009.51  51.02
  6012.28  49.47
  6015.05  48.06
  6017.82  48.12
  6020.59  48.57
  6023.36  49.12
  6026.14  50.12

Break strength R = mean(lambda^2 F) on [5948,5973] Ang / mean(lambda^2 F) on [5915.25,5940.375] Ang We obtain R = 1.17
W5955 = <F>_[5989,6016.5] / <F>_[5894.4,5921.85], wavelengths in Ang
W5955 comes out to 1.09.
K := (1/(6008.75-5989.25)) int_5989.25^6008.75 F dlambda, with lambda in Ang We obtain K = 45.7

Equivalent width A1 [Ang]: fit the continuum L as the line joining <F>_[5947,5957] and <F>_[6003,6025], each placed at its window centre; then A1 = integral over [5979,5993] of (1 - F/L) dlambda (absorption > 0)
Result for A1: 0.5 Ang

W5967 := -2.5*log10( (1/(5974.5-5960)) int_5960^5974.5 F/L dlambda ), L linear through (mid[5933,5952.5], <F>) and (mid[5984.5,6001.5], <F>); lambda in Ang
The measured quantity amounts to -0.17 mag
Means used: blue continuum 44.9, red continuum 45.1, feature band 52.7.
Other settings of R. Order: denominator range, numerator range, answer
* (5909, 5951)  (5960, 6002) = 1.11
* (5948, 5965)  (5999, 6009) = 0.95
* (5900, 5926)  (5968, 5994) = 1.15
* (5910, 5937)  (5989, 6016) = 1.08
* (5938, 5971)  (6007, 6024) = 1.03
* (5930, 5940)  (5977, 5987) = 1.12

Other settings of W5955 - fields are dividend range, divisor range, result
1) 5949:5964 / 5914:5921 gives 1.11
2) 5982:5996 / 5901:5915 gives 1.05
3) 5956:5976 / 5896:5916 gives 1.23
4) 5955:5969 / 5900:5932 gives 1.17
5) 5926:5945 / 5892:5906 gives 1.12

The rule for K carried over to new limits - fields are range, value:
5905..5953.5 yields 44.8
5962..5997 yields 49.4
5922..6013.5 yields 47.5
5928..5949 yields 44.1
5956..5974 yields 52.2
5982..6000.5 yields 45.3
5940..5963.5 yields 48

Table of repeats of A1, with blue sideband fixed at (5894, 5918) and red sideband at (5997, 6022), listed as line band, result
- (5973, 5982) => -1.0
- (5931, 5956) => -0.6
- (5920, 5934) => -0.2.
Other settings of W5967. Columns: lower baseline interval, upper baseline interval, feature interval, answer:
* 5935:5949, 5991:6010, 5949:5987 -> -0.12 mag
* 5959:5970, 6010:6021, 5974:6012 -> 0.06 mag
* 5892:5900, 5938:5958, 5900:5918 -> -0.09 mag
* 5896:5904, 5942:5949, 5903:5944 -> -0.05 mag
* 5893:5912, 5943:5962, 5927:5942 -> 0.05 mag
